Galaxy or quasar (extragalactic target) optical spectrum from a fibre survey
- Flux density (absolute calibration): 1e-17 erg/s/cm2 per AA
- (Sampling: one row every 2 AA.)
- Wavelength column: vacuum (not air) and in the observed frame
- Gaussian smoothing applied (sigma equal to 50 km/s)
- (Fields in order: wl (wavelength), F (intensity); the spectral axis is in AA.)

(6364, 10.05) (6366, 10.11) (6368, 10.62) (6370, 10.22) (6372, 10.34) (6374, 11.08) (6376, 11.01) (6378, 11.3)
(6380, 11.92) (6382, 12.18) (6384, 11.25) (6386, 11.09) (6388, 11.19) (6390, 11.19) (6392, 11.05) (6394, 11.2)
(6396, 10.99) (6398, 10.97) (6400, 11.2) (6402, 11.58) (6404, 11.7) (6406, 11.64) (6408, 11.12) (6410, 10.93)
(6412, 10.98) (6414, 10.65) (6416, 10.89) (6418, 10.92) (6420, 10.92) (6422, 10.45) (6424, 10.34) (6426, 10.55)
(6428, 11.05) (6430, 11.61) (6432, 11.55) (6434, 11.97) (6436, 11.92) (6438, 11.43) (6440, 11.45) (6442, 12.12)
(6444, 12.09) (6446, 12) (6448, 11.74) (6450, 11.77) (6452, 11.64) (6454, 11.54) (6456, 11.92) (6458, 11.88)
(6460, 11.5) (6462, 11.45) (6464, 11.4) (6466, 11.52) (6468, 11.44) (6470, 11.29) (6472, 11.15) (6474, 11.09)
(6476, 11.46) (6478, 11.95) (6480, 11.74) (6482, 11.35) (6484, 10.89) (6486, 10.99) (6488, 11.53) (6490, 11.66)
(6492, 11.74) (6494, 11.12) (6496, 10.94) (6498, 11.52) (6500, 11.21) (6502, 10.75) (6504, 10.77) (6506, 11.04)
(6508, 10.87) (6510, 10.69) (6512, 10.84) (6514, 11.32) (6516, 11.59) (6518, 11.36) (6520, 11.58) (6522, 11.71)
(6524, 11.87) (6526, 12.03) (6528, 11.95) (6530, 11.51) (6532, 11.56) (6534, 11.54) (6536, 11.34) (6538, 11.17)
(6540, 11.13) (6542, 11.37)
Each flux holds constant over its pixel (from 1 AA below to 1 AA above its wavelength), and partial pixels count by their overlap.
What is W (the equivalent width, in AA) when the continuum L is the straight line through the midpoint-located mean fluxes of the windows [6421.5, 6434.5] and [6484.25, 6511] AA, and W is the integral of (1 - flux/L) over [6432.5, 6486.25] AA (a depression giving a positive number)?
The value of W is -2.4 AA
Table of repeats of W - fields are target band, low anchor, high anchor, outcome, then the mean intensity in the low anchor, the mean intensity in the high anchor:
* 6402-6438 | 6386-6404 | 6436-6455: 1.0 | 11.2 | 11.8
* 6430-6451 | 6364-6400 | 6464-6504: -1.1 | 11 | 11.3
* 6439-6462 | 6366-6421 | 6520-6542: -1.0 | 11.1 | 11.6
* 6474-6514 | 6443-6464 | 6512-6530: 1.6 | 11.7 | 11.6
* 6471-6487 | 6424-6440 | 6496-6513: -0.3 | 11.4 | 11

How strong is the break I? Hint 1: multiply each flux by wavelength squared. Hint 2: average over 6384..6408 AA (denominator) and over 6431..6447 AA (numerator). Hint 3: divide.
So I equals 1.1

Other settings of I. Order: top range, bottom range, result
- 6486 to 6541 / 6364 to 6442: 1.06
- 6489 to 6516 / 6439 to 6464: 0.96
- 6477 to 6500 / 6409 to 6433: 1.07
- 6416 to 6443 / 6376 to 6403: 1.01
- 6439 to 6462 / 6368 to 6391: 1.08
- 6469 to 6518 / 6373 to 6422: 1.03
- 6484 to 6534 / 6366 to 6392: 1.07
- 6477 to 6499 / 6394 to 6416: 1.05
